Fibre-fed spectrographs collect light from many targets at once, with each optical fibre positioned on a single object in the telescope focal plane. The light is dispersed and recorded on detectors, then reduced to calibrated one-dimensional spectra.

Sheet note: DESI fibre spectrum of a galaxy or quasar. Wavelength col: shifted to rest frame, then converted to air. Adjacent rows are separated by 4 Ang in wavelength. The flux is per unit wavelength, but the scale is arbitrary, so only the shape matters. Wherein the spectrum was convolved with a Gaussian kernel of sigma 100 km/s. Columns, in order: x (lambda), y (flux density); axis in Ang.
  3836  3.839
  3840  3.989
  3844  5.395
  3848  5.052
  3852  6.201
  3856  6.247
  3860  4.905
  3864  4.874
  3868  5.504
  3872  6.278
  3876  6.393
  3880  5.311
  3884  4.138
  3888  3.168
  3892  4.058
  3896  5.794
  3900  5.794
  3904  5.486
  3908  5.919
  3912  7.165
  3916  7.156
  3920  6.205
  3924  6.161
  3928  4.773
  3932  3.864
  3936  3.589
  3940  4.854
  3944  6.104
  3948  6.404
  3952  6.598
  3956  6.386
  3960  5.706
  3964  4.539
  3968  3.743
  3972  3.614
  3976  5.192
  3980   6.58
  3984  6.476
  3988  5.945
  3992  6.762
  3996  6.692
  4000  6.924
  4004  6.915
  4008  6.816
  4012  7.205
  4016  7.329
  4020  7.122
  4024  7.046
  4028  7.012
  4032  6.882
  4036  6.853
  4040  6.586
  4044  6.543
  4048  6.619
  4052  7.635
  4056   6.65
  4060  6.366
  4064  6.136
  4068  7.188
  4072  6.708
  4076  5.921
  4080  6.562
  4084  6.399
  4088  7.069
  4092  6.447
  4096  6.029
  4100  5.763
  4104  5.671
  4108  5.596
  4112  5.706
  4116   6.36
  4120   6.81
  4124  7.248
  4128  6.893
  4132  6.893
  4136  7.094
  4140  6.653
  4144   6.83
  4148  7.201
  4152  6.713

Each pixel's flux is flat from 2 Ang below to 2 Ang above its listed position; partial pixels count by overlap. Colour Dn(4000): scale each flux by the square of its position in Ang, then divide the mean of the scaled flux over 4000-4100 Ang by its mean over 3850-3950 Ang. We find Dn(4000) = 1.33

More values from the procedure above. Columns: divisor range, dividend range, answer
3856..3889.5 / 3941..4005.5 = 1.20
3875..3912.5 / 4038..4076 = 1.39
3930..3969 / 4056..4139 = 1.33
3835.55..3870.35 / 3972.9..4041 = 1.39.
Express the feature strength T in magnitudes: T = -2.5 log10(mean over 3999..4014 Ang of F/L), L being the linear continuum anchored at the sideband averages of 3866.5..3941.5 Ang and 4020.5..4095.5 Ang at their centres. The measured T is -0.12 mag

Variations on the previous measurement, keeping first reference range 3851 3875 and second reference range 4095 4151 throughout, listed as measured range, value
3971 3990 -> 0.07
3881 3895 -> 0.38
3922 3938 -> 0.27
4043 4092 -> -0.05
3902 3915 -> -0.08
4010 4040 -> -0.14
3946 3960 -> -0.07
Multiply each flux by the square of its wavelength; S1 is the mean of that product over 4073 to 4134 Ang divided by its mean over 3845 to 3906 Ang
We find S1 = 1.4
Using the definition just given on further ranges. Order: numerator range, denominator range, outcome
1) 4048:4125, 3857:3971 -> 1.30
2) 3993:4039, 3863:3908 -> 1.43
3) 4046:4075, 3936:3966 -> 1.26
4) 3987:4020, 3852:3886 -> 1.34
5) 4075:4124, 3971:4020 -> 1.02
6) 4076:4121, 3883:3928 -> 1.23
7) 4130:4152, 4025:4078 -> 1.08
